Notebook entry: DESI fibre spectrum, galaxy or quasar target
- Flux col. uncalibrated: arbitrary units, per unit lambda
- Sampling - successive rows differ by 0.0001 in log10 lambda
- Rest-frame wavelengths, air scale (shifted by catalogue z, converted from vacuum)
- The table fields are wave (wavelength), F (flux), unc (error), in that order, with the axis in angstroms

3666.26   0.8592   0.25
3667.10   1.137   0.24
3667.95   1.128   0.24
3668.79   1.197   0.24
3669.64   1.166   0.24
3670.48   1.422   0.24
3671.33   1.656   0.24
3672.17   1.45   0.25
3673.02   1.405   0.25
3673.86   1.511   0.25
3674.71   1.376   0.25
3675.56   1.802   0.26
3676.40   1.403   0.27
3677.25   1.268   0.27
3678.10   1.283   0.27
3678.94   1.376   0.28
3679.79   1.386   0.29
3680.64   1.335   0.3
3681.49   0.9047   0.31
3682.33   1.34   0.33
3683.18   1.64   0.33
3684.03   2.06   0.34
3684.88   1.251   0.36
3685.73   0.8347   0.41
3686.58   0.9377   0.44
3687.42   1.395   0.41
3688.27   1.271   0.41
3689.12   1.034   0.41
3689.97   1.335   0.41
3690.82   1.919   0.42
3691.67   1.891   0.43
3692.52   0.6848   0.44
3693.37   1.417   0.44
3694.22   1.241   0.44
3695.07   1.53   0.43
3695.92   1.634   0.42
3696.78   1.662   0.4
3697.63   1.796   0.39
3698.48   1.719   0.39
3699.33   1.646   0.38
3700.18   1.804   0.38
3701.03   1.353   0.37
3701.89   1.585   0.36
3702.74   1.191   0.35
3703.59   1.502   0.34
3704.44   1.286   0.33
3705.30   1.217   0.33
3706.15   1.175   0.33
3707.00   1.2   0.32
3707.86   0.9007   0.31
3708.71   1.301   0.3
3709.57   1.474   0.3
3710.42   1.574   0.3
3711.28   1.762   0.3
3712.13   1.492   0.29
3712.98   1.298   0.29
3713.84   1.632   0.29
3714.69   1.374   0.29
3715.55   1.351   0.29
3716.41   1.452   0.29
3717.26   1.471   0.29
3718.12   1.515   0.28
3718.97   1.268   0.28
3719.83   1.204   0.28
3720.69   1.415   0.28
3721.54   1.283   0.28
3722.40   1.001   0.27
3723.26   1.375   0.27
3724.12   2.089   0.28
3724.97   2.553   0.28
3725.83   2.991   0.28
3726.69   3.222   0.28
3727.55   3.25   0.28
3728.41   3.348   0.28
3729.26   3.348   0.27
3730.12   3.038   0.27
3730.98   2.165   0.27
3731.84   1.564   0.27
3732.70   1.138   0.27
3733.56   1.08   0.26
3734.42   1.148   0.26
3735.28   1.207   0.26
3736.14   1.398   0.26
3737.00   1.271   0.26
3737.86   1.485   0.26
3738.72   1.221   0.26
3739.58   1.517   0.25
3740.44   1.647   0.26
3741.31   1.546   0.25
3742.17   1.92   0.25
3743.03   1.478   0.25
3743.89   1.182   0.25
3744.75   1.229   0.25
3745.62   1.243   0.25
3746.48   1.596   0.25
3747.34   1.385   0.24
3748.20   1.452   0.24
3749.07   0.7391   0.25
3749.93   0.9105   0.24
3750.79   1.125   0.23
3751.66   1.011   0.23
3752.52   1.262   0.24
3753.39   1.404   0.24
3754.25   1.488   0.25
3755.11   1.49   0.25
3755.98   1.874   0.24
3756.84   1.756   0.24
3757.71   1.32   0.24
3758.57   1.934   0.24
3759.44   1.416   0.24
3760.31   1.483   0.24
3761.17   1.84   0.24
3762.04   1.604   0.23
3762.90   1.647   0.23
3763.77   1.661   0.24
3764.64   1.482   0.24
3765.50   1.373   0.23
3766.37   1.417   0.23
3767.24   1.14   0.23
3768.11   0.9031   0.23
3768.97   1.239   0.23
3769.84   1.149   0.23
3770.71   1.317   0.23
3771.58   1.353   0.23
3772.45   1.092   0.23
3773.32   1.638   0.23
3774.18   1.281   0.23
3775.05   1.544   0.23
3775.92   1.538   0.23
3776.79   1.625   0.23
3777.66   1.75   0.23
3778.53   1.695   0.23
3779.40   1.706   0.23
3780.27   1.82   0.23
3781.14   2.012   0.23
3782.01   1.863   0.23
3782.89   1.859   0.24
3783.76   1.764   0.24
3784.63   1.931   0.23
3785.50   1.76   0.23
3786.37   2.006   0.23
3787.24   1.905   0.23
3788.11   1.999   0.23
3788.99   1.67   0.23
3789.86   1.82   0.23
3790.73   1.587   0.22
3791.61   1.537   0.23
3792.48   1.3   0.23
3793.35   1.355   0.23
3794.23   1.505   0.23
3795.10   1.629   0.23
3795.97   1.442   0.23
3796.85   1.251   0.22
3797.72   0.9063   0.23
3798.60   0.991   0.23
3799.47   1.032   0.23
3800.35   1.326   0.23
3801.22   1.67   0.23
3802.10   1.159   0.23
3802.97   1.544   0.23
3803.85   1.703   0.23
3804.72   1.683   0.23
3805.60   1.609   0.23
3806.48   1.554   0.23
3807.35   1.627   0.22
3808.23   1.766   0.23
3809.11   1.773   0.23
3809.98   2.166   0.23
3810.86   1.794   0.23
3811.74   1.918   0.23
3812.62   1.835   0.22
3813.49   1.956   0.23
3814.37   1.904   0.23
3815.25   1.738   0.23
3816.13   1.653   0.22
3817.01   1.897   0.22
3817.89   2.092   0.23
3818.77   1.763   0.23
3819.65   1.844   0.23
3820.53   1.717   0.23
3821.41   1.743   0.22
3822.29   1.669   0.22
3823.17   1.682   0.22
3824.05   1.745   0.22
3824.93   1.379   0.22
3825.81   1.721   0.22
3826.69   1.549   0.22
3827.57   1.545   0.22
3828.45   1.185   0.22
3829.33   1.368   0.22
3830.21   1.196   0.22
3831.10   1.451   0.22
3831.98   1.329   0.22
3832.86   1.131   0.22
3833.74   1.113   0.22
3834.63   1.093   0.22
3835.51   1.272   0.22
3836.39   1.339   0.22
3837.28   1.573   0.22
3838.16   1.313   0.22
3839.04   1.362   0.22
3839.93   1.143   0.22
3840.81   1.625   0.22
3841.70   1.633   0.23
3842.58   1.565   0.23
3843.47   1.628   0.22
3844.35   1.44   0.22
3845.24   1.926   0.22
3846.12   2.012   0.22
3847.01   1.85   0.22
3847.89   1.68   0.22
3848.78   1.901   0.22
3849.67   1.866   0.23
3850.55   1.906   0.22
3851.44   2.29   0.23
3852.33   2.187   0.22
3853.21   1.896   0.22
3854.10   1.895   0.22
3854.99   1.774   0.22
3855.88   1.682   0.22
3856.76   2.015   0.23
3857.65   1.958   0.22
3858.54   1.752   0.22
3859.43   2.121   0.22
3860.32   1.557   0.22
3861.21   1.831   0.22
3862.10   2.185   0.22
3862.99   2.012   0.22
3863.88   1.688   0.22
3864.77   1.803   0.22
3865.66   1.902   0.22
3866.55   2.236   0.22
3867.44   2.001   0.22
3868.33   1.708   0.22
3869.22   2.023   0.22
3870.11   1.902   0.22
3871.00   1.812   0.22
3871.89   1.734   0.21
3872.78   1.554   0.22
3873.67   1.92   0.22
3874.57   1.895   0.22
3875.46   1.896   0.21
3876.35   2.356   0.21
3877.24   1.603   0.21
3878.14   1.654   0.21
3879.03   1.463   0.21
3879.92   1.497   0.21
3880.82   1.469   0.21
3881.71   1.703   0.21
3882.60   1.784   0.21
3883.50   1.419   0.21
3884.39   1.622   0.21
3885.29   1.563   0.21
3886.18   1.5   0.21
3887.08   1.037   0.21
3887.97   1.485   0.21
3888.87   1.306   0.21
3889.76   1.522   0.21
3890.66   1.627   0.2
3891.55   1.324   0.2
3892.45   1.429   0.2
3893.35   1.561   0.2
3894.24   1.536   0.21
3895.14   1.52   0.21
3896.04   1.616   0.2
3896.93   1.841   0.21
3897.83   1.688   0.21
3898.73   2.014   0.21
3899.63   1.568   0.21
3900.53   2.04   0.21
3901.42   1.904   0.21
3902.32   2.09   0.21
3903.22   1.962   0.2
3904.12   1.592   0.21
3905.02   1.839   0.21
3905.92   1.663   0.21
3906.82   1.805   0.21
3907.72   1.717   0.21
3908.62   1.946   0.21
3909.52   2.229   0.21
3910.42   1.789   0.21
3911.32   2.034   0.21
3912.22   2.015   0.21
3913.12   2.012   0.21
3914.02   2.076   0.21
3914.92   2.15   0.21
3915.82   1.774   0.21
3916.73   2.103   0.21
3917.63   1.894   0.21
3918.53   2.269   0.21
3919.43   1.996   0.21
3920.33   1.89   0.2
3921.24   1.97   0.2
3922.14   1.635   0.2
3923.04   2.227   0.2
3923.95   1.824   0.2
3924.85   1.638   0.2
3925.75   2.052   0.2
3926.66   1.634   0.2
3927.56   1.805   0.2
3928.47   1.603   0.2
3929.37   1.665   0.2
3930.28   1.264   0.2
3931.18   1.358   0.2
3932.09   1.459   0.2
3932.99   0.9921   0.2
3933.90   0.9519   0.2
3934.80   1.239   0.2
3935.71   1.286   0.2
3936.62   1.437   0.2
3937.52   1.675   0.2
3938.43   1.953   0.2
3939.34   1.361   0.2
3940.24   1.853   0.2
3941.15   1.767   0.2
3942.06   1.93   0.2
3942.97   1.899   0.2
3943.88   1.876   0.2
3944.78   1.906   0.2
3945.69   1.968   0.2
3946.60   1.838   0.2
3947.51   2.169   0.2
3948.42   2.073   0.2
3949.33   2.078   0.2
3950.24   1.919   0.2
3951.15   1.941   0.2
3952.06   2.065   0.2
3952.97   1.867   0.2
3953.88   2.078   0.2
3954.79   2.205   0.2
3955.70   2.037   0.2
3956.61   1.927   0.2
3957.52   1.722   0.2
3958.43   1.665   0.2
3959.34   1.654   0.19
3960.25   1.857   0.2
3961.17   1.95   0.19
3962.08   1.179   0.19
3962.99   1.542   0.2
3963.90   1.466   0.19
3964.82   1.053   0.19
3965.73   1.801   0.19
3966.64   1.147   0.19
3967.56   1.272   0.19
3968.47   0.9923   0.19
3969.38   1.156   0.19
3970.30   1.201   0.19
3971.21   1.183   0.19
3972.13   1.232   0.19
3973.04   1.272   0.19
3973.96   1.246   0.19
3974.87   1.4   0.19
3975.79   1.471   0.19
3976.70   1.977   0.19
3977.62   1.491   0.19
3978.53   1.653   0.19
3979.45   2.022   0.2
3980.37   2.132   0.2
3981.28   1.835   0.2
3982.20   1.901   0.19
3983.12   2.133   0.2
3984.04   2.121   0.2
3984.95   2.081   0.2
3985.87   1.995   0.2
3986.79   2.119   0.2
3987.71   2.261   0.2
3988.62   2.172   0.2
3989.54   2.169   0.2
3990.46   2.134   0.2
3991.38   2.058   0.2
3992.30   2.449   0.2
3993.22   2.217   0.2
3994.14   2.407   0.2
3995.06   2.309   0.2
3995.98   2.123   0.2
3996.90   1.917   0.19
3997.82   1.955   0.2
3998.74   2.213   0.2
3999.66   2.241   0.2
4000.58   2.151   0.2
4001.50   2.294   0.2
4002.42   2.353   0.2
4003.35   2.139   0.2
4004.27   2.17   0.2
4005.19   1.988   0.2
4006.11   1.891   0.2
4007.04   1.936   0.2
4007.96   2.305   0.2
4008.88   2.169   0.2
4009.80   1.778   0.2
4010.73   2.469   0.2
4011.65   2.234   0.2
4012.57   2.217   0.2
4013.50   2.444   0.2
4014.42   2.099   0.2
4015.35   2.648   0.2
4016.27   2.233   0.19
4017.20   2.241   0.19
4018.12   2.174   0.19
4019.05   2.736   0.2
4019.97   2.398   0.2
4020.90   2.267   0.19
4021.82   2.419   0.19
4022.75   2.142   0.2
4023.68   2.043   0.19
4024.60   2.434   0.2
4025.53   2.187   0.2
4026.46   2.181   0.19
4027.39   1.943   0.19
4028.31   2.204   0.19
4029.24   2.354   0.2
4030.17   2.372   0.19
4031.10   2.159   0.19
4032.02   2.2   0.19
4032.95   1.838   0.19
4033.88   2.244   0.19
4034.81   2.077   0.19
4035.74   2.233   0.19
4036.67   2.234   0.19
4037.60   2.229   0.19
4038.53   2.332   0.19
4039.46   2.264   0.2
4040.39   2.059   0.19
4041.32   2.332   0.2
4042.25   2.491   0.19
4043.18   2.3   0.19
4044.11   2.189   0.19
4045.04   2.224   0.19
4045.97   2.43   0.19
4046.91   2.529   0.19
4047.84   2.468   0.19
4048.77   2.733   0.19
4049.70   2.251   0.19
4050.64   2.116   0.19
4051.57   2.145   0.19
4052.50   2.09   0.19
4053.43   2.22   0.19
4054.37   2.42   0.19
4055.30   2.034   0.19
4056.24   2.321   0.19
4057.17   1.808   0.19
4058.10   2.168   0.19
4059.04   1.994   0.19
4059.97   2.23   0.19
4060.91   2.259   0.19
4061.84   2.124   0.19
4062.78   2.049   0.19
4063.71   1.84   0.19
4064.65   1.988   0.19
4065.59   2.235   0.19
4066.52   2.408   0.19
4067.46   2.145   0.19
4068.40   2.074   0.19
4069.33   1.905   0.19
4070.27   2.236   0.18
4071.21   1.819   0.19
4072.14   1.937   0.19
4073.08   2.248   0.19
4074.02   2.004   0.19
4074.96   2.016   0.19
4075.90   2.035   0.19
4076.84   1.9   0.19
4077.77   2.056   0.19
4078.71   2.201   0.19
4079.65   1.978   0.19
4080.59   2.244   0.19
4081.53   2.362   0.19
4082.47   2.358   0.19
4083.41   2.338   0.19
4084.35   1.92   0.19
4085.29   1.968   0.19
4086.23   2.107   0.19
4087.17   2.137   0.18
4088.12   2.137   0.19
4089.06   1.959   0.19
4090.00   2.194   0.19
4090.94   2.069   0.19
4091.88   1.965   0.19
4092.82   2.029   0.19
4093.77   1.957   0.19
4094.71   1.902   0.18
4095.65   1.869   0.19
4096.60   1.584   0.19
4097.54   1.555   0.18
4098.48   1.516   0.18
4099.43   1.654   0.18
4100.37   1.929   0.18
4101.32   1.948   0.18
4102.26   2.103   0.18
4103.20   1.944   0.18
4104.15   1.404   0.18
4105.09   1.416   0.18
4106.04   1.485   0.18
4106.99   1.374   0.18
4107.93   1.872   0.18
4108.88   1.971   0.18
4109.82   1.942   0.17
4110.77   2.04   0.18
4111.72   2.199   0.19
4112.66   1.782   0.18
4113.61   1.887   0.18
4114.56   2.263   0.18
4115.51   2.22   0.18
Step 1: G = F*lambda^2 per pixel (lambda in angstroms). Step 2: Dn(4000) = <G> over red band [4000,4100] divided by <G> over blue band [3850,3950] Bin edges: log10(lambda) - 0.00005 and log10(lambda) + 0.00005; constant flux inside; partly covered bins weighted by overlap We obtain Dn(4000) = 1.3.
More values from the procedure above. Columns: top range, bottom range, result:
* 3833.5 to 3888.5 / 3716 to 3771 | 1.15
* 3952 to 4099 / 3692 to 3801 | 1.52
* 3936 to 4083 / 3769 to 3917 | 1.32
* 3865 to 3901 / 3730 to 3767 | 1.24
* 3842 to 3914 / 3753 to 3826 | 1.16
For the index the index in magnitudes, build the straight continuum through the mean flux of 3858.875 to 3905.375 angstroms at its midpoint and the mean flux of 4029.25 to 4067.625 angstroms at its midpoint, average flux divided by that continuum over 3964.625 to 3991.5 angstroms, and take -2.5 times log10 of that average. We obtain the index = 0.19 mag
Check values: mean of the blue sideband 1.73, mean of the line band 1.69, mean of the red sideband 2.22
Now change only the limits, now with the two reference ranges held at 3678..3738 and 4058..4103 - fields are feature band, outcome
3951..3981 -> 0.181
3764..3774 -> 0.264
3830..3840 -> 0.324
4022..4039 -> -0.116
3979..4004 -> -0.119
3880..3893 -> 0.204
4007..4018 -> -0.153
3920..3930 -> 0.023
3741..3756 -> 0.209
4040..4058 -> -0.142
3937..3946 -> 0.027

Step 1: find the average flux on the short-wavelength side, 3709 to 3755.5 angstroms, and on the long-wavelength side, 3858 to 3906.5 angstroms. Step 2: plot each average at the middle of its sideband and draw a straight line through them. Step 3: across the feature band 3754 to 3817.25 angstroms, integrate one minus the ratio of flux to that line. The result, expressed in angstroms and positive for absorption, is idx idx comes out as 2.5 angstroms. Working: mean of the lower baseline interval 1.61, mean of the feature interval 1.59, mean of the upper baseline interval 1.73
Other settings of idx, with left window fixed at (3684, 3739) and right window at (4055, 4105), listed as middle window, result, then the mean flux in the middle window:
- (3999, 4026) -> -4.1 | 2.23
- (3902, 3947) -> 1.4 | 1.78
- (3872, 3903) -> 2.5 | 1.65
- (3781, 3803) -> 1.5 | 1.56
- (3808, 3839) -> 2.1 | 1.6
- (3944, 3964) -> -0.1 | 1.88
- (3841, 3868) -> -1.8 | 1.87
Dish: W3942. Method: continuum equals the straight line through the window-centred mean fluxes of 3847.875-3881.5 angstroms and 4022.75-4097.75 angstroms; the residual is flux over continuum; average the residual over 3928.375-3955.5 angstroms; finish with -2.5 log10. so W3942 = 0.144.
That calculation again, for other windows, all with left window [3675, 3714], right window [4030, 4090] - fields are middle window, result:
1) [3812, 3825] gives -0.08 mag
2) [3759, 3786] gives 0.02 mag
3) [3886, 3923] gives 0.03 mag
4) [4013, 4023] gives -0.13 mag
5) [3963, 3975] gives 0.48 mag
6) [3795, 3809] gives 0.14 mag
